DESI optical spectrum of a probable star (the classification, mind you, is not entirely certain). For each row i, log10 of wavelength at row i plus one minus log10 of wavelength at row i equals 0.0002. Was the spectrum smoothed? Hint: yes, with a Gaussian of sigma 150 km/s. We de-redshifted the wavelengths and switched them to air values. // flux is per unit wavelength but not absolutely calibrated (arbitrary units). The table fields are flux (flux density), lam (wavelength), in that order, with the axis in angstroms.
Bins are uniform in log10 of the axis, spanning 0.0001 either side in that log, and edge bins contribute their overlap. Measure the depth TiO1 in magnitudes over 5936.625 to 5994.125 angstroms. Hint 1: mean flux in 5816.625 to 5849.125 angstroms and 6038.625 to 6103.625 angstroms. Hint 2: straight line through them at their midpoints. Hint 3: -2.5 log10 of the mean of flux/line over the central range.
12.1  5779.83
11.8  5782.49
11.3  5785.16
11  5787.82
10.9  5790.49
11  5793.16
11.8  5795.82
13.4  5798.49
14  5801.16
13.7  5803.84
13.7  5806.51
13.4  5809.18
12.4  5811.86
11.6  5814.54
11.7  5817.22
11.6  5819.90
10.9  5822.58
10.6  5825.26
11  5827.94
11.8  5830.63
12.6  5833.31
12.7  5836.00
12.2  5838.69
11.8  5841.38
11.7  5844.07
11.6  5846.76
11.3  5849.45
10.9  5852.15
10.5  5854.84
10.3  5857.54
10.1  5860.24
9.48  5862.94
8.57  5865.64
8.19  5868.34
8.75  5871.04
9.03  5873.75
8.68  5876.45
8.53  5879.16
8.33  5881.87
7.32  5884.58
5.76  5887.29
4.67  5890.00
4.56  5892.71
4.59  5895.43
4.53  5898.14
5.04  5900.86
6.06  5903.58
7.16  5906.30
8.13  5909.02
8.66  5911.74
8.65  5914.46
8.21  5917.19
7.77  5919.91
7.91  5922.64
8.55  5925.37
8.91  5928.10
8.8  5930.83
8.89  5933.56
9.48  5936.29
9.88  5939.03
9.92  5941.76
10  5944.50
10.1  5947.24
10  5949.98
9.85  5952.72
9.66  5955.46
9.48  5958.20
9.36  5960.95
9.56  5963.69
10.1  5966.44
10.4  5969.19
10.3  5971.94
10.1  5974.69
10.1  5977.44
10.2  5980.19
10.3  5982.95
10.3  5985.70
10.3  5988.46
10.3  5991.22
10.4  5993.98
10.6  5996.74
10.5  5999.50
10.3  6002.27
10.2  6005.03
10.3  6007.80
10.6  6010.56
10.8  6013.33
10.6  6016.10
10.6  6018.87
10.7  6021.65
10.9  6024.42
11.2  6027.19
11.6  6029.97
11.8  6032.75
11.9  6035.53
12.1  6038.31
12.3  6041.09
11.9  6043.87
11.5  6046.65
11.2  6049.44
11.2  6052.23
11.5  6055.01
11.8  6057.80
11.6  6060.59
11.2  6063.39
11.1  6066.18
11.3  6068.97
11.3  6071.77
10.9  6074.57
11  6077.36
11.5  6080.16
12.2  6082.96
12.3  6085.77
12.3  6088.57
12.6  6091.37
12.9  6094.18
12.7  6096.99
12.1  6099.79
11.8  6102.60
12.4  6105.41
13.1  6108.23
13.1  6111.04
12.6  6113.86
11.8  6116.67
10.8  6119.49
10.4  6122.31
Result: 0.17 mag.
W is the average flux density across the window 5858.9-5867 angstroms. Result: 9.38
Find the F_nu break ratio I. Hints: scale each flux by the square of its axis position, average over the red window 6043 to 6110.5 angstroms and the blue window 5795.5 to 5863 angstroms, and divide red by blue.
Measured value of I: 1.1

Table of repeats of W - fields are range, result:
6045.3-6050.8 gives 11.3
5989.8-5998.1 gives 10.4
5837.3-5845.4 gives 11.9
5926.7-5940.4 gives 9.19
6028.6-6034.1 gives 11.7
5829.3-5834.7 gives 12.2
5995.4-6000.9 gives 10.5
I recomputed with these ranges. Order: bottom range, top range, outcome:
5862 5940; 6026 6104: 1.62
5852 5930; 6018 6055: 1.54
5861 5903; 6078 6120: 1.87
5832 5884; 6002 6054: 1.16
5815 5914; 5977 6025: 1.20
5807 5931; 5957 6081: 1.23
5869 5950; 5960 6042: 1.39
